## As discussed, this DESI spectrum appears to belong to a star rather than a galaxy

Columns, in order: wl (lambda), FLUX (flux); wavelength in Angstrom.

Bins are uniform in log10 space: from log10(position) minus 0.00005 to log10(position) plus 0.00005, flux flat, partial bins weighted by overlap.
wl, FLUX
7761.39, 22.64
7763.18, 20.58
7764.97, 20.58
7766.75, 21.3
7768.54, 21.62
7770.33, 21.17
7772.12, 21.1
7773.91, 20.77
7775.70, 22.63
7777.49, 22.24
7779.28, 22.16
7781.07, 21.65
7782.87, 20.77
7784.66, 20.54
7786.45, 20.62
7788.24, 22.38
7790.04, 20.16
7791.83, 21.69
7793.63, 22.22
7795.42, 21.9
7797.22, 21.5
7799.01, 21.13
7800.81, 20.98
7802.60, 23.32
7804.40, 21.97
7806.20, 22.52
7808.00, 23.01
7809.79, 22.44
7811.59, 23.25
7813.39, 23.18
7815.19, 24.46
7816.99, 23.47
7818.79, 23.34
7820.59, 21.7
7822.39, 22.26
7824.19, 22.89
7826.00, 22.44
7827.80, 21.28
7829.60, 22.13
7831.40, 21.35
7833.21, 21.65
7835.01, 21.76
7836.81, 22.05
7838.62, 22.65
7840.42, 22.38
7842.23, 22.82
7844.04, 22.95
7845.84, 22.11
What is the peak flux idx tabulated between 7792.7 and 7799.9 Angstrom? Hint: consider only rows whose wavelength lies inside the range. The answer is 22.22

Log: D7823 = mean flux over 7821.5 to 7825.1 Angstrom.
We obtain 22.5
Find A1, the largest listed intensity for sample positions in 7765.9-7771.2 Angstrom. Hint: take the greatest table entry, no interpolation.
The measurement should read 21.62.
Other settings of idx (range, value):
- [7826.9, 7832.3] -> 22.13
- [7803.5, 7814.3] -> 23.25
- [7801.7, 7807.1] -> 23.32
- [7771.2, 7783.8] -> 22.63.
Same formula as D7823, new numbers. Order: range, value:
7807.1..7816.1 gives 23.3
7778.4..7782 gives 21.9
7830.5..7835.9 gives 21.6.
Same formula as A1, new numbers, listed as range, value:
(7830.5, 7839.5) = 22.65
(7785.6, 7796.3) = 22.38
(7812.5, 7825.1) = 24.46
